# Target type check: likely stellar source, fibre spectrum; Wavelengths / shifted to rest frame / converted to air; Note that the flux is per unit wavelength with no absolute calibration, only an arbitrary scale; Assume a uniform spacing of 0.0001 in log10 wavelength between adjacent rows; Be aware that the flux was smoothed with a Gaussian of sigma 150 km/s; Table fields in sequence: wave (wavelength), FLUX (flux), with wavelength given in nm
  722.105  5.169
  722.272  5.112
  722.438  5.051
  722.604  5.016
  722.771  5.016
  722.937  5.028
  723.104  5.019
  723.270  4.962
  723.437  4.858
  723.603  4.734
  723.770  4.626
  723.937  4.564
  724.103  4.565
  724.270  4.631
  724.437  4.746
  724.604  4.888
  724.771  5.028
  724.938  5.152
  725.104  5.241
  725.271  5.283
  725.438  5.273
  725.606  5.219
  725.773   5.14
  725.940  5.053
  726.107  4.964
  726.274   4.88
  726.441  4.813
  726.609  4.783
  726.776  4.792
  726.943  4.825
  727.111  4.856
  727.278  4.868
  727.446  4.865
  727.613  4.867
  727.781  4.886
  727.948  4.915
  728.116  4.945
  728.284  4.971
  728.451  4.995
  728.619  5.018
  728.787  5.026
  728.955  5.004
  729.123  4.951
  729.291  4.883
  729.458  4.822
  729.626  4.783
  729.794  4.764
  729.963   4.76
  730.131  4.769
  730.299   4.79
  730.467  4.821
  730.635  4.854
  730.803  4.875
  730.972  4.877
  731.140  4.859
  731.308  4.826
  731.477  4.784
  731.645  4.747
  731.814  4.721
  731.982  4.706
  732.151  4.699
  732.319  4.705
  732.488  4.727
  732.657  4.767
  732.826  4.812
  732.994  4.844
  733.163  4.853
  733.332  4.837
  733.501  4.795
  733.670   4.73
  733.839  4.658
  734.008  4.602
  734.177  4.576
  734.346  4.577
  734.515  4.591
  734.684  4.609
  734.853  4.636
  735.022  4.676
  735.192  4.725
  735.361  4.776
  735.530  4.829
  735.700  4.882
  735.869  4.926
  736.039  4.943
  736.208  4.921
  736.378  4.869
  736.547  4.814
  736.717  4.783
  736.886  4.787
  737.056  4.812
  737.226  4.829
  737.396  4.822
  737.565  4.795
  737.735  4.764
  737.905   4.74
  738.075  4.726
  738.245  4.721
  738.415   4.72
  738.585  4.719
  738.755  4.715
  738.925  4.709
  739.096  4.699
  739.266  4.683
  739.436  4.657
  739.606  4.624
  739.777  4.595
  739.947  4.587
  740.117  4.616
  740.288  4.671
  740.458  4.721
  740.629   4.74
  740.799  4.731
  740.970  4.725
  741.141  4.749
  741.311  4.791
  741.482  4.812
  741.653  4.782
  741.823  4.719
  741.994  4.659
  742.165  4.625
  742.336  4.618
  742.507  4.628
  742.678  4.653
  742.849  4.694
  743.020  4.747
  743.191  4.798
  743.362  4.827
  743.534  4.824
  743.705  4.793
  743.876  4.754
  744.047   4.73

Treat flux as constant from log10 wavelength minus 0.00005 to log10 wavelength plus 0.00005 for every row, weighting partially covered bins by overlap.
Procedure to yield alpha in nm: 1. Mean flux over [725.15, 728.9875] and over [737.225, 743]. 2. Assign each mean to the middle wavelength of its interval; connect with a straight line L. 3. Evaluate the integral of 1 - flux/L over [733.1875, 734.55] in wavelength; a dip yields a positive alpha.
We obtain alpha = 0.042 nm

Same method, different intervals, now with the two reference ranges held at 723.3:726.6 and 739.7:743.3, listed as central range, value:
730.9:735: 0.075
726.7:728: 0.009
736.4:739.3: -0.005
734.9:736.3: -0.014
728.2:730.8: -0.009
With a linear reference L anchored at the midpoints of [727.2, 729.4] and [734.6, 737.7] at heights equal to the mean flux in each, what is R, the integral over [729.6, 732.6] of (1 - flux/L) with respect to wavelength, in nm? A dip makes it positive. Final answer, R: 0.07 nm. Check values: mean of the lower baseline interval 4.94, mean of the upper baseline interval 4.8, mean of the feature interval 4.78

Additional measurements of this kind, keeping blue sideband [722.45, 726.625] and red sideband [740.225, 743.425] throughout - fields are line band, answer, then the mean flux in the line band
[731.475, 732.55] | 0.028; 4.72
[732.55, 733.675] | 0.006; 4.81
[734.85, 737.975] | -0.014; 4.81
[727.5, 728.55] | -0.007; 4.93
